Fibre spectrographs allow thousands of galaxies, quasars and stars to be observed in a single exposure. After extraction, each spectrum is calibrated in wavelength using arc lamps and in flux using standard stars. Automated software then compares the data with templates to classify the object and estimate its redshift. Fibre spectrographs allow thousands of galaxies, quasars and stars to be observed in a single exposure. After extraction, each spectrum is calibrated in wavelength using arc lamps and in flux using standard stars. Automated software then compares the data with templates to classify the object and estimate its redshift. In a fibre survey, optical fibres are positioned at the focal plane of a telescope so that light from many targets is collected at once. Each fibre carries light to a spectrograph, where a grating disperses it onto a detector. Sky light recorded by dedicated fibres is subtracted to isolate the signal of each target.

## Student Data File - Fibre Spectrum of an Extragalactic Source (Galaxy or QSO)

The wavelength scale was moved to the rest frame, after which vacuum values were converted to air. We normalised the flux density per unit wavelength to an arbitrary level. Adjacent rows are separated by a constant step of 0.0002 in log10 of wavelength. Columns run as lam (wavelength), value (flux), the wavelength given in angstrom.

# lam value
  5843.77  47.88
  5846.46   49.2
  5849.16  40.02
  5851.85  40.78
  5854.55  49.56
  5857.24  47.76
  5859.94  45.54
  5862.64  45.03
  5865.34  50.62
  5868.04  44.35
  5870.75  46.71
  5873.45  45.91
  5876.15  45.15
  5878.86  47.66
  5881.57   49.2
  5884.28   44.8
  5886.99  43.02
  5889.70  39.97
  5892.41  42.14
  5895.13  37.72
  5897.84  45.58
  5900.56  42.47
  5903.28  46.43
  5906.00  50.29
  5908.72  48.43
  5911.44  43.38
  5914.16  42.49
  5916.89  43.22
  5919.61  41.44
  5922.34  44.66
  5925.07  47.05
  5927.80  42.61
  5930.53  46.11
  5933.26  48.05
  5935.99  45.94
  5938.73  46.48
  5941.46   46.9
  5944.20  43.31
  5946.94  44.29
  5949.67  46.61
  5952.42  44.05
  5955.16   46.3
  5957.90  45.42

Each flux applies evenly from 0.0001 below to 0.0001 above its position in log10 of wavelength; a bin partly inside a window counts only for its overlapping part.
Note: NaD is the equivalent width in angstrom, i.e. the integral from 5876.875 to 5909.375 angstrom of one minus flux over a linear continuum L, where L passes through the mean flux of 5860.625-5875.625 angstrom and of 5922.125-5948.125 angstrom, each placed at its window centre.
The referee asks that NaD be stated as 1.0 angstrom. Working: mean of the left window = 46.4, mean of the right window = 45.6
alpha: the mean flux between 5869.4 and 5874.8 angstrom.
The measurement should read 46.4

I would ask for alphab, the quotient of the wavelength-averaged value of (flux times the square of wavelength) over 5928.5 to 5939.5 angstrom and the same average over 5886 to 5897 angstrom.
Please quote 1.2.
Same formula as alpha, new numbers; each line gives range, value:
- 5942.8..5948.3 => 43.8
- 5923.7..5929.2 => 44.8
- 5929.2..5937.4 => 46.7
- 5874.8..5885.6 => 46.7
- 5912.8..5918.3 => 42.8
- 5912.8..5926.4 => 43.8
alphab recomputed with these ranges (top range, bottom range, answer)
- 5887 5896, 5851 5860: 0.89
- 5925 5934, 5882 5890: 1.06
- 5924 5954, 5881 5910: 1.04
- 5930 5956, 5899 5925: 1.03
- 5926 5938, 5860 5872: 1.01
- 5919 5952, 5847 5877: 1.02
